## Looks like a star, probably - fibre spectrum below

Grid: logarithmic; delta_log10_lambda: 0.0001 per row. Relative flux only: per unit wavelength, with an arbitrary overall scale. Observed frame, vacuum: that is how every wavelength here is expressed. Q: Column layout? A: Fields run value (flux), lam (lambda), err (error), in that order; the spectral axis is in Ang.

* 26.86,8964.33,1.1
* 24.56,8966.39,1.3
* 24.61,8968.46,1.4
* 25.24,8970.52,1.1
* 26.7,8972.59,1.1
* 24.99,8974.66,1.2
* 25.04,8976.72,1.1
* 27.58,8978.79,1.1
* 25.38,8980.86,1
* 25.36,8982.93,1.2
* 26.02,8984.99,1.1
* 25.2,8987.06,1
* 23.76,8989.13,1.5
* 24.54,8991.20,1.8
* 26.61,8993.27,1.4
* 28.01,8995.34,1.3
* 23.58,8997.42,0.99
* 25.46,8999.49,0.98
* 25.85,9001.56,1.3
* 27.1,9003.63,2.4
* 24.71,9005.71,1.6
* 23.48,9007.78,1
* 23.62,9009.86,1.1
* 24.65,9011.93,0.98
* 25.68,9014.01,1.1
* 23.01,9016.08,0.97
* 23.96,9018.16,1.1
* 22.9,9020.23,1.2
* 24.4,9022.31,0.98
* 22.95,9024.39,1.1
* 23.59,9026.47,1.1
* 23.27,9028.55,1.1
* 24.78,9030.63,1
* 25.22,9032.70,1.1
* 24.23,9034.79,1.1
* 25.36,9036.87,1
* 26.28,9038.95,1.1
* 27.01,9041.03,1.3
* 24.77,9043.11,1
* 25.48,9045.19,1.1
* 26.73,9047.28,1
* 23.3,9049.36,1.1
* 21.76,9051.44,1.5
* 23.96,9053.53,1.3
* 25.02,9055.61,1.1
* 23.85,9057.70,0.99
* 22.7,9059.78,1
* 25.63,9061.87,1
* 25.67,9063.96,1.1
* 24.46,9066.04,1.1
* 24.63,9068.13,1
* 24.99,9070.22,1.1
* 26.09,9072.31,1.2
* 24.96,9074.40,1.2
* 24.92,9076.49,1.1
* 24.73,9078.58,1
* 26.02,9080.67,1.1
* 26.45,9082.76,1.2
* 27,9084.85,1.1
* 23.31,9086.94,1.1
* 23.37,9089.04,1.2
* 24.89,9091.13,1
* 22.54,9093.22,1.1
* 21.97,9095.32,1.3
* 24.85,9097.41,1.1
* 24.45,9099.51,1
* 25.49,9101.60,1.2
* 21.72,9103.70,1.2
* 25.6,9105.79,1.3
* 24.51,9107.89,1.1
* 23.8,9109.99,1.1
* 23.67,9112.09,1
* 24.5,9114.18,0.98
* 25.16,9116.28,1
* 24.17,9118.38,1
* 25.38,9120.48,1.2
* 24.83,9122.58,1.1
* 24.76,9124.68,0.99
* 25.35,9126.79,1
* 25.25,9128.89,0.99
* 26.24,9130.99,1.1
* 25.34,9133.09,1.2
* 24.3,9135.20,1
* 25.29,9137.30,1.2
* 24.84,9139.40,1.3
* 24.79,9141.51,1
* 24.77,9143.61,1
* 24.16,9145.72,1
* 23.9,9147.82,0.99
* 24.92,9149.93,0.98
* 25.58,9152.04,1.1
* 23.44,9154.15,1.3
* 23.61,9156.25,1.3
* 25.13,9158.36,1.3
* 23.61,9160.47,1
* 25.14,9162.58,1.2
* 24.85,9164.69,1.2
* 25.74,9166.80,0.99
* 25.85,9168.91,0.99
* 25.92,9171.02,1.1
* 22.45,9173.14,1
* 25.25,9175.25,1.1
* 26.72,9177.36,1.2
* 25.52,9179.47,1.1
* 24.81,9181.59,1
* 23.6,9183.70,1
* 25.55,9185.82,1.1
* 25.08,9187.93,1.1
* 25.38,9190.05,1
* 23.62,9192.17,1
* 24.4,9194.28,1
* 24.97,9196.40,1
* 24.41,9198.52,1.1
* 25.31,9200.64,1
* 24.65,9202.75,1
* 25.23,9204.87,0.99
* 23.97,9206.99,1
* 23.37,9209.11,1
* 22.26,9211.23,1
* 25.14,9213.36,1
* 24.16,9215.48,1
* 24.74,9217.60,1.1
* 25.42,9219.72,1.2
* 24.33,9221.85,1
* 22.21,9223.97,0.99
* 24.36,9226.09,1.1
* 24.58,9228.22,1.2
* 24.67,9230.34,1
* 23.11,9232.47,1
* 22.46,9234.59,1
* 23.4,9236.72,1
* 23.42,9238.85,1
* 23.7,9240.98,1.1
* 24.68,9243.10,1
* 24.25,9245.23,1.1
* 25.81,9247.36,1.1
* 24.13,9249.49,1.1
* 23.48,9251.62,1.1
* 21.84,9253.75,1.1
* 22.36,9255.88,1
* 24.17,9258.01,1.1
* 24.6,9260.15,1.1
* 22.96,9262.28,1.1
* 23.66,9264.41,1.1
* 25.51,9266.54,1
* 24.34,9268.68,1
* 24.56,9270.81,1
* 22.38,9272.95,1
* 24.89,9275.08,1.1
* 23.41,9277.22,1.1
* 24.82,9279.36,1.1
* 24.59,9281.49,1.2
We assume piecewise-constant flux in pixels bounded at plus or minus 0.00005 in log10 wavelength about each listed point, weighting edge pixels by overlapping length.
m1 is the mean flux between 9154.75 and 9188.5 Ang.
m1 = 24.9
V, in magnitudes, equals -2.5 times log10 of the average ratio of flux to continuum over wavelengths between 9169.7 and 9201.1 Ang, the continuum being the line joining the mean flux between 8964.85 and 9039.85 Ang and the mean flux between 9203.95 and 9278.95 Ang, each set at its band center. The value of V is -0.031 mag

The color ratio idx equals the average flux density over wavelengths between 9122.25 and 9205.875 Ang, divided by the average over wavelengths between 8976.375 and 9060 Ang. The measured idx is 1.0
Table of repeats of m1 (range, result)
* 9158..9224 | 24.7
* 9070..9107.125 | 24.6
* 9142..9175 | 24.6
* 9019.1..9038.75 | 24.2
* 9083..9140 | 24.6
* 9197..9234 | 24.2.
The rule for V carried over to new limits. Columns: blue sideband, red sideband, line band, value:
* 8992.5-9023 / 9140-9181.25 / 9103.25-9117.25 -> 0.026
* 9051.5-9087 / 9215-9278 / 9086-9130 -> 0.019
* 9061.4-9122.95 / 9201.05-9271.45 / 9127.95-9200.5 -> -0.023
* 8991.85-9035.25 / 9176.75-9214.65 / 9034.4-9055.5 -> -0.013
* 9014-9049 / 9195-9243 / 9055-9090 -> -0.018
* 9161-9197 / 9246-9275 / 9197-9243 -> 0.016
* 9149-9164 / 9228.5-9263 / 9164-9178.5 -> -0.040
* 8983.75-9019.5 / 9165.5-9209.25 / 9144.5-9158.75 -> 0.024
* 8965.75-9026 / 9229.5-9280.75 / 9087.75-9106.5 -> 0.032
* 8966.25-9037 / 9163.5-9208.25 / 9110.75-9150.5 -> 0.004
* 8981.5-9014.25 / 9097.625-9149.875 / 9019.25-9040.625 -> 0.031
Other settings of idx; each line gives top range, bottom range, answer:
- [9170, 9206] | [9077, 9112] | 1.02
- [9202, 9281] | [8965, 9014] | 0.95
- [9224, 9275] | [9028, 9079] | 0.96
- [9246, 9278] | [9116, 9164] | 0.96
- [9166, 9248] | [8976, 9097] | 0.99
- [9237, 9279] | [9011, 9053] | 0.98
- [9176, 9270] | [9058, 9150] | 0.98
